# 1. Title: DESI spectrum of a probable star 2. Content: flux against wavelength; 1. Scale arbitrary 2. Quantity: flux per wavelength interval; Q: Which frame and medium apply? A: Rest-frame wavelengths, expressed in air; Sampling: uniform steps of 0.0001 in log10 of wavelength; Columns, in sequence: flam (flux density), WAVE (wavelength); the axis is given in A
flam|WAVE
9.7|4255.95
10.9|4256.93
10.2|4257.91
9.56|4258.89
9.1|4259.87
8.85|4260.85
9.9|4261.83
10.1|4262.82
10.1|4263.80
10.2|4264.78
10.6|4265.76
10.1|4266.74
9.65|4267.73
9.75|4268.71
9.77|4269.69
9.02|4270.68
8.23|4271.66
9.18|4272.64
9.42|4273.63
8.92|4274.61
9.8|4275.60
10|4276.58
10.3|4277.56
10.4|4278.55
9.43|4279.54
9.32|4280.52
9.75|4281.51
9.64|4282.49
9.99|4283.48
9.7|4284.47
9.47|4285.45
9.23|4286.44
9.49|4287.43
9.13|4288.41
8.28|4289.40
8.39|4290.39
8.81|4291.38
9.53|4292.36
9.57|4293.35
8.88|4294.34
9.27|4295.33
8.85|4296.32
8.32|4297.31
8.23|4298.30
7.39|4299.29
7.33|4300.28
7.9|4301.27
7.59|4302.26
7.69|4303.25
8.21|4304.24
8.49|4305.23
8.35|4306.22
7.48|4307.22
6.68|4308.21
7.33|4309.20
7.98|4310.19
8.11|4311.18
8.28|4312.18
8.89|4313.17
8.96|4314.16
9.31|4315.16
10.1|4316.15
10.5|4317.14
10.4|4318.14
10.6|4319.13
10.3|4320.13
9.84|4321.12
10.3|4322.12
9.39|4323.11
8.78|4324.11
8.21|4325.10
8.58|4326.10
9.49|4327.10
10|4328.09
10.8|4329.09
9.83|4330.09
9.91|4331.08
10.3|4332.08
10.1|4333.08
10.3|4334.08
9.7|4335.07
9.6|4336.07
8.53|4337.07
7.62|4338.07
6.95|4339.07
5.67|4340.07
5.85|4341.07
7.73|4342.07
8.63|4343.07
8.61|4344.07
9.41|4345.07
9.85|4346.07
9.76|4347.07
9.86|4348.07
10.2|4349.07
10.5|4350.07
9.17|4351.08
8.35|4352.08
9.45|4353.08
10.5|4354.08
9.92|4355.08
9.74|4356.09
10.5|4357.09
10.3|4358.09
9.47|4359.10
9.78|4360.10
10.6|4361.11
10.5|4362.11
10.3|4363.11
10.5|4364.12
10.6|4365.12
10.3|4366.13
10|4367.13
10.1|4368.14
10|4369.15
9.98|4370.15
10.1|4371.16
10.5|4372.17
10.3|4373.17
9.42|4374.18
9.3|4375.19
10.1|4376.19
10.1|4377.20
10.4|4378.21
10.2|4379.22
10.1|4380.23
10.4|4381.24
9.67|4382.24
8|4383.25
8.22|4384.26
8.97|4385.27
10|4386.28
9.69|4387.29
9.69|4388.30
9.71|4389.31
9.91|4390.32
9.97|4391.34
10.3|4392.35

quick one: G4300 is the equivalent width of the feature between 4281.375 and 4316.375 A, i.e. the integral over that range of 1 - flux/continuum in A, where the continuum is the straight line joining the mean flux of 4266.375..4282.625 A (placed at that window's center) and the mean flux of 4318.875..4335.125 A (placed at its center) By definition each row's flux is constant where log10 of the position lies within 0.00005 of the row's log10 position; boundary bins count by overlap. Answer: 3.83 A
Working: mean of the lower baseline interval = 9.56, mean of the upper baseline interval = 9.78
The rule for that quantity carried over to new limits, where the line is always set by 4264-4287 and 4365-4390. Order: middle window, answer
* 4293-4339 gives 3.7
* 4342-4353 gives 0.5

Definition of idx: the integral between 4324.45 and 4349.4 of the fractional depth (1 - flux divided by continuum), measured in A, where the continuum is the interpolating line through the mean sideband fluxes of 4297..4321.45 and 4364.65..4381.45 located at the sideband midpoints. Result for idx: 0.58 A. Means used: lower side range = 8.57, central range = 9.01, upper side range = 10.1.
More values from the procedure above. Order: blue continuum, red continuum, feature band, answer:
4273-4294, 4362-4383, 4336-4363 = 2.12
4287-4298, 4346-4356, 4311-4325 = -0.38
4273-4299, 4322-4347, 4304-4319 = 0.75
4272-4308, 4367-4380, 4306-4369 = 1.44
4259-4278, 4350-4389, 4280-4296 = 0.67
